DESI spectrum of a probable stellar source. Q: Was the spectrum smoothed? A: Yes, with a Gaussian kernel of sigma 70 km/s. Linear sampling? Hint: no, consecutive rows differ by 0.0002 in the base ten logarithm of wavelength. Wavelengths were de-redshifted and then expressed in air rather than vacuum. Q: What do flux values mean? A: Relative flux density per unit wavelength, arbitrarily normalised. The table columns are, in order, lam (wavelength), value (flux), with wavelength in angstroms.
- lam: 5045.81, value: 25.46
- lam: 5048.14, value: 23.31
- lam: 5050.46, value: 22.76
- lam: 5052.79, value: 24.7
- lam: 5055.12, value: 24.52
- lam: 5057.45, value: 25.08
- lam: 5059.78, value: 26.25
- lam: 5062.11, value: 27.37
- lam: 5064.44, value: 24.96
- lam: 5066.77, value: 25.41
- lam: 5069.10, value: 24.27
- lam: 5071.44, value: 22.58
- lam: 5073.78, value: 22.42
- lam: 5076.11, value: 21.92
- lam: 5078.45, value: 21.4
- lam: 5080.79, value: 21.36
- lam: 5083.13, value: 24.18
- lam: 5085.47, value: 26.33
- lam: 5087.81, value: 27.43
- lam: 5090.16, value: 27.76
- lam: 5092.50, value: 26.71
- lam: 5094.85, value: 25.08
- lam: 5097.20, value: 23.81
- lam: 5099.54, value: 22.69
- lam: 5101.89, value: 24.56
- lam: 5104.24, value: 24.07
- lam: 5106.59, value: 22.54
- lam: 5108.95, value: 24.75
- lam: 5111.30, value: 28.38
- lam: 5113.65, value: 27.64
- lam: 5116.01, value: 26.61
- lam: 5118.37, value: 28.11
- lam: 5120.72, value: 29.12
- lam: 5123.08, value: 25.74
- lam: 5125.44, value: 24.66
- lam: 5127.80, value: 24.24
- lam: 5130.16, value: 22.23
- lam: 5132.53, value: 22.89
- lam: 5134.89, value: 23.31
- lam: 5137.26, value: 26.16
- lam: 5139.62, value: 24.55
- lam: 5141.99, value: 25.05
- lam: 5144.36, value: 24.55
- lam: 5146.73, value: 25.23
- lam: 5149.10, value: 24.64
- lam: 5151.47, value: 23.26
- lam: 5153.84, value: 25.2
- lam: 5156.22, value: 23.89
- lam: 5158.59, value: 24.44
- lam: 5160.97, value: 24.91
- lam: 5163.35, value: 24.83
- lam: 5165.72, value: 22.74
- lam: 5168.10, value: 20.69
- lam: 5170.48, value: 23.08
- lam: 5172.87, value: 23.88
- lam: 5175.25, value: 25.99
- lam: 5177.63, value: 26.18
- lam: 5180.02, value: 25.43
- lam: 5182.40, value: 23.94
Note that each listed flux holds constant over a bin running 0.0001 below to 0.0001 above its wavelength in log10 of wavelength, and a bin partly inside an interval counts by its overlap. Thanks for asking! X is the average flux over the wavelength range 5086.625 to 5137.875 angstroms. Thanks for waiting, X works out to 25.4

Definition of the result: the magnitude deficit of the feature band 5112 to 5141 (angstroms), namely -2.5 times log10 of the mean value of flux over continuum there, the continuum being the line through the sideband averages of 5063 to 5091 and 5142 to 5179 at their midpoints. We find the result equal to -0.06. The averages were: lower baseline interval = 24.2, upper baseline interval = 24.3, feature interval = 25.5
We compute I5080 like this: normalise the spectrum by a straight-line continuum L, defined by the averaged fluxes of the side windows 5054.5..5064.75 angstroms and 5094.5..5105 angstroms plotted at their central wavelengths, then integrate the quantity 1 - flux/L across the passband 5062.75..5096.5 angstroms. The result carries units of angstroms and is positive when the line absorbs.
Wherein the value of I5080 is 0.5 angstroms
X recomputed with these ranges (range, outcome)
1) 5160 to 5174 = 23.3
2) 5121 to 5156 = 24.5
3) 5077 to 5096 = 25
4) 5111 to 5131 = 26.3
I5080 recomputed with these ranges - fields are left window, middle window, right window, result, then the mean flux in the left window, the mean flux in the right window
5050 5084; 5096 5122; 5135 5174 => -1.7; 24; 24.2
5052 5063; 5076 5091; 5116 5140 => 0.6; 25.6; 25.2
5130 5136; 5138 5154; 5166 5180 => -1.0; 22.9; 24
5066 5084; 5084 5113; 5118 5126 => -0.6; 22.9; 27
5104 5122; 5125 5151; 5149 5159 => 0.9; 26.5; 24.2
